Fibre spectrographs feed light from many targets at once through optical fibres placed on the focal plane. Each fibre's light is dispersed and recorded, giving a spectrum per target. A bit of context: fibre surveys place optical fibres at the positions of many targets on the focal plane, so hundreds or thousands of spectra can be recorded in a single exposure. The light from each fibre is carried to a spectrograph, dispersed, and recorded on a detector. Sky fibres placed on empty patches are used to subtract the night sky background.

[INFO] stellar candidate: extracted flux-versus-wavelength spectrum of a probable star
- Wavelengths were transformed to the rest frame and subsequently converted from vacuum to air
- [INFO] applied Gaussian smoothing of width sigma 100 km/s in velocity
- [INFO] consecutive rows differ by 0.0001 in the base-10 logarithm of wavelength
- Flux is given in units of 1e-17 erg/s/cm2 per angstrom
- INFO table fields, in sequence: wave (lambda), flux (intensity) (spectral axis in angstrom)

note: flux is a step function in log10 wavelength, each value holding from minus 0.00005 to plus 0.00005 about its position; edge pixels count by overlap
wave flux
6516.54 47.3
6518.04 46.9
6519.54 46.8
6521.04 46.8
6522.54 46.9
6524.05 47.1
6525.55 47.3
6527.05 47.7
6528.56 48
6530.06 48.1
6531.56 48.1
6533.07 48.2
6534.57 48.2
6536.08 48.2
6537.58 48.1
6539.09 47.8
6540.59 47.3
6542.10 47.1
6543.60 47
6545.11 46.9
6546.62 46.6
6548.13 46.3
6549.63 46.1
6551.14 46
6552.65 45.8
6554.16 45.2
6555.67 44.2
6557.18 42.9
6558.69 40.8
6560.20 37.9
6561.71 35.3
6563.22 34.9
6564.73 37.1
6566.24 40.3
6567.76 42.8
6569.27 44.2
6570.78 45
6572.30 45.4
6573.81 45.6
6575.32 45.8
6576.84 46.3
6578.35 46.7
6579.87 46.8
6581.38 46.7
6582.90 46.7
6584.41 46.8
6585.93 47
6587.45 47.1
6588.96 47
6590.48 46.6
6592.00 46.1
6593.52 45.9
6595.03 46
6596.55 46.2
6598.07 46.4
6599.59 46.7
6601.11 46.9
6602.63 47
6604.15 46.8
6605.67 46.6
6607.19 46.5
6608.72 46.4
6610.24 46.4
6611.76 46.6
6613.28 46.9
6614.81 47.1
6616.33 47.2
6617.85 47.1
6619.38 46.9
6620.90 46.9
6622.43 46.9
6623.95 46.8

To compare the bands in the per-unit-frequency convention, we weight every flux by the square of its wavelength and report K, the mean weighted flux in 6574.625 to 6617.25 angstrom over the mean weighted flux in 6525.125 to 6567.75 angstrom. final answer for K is 1.06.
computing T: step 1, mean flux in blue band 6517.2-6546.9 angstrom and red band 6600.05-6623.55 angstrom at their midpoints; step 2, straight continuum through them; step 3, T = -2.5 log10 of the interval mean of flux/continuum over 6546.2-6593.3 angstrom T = 0.07 mag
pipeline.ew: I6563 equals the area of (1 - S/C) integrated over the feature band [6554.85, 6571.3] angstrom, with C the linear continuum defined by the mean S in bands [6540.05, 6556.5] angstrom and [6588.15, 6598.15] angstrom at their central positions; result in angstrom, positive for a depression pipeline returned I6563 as 2.1 angstrom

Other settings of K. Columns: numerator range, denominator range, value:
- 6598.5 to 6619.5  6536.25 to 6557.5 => 1.03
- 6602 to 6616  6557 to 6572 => 1.18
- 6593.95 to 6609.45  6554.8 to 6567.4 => 1.20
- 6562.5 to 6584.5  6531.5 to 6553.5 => 0.94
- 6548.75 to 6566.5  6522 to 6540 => 0.87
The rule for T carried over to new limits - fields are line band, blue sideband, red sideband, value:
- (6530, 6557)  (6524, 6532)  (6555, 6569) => -0.07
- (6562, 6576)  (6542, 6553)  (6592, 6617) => 0.11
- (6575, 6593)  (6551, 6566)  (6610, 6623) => -0.08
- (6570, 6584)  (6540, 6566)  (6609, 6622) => -0.04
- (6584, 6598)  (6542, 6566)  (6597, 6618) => -0.02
